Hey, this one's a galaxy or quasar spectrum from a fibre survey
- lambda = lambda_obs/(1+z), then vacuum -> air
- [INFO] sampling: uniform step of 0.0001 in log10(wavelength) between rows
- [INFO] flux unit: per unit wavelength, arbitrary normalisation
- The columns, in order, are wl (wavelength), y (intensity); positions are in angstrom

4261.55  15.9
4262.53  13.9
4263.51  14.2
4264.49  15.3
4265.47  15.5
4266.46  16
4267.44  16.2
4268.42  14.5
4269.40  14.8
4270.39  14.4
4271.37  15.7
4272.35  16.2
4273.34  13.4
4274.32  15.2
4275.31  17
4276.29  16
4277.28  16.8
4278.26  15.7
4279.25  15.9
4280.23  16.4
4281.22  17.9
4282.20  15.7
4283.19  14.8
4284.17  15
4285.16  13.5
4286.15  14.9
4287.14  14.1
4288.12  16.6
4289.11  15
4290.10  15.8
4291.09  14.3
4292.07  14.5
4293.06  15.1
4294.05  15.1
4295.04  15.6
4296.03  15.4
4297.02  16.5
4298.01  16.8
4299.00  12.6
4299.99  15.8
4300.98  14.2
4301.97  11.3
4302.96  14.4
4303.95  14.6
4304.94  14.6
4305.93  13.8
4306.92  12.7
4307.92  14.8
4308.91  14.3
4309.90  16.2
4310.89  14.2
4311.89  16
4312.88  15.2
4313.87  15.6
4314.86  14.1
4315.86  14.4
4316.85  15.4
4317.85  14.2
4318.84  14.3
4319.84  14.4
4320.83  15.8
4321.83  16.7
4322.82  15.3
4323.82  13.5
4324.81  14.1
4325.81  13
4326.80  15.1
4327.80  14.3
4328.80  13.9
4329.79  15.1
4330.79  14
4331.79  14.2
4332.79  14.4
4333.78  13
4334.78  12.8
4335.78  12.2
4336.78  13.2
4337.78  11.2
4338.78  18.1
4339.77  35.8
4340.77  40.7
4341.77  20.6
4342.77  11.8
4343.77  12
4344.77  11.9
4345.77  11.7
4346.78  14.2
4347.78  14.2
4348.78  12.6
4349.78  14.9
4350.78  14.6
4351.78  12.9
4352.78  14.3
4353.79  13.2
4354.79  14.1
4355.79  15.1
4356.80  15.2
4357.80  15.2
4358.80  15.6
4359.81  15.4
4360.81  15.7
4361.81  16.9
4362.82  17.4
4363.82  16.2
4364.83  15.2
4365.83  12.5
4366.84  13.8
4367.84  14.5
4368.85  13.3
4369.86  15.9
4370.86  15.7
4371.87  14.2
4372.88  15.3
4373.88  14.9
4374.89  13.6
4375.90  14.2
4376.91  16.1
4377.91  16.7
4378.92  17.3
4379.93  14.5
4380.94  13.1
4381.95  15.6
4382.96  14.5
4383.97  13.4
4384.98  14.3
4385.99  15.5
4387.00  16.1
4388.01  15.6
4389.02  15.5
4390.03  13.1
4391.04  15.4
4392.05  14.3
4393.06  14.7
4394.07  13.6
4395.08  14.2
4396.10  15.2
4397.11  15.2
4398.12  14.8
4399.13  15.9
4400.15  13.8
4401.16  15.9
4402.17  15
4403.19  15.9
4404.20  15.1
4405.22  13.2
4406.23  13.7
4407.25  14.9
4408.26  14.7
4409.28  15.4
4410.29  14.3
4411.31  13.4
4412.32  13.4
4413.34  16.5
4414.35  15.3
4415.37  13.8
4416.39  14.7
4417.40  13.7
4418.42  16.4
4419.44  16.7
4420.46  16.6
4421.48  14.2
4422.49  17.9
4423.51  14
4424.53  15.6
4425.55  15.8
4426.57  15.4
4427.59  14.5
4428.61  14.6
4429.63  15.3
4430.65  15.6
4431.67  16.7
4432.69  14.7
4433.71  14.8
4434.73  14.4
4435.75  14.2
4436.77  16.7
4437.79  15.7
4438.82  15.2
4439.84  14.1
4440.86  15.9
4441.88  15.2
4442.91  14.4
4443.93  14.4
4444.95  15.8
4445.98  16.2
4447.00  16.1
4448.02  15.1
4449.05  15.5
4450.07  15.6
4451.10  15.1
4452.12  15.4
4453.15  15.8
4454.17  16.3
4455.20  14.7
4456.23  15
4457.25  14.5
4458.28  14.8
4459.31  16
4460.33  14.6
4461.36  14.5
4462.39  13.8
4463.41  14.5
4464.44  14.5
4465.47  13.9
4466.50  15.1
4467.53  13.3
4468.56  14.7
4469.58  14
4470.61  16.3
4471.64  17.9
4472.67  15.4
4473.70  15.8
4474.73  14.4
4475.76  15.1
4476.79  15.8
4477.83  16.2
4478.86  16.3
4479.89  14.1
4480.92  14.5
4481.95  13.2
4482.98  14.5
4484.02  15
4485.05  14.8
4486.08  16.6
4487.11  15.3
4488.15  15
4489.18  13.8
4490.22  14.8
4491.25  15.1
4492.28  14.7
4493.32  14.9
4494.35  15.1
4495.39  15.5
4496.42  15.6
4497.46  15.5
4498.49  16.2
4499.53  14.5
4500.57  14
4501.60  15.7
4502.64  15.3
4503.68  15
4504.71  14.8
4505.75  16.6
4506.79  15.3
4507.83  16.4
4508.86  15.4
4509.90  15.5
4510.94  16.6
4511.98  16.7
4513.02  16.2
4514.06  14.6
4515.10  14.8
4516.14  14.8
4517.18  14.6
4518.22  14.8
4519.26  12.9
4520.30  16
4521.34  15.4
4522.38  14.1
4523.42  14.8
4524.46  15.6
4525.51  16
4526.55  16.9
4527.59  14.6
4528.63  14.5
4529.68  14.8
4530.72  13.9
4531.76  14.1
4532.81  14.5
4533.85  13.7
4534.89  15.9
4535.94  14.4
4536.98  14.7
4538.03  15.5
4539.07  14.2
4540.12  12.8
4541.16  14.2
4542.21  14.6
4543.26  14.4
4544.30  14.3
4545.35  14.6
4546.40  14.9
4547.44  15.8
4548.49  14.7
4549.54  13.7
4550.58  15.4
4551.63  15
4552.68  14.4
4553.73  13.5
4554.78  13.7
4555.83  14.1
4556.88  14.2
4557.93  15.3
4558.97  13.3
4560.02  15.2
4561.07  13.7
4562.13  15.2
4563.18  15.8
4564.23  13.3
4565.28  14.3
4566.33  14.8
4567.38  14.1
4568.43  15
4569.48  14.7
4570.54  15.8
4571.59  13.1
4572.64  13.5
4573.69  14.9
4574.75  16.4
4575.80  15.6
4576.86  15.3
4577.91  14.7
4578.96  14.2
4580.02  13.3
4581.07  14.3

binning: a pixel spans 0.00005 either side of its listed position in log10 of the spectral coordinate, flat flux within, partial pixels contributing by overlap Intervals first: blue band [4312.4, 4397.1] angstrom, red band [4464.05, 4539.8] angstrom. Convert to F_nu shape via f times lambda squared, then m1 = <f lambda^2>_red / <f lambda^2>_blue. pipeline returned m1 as 1.1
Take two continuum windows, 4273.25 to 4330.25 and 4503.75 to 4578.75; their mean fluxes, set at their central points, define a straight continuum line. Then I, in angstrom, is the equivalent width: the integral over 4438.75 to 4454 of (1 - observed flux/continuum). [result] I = -0.5 angstrom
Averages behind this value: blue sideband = 15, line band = 15.4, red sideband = 14.8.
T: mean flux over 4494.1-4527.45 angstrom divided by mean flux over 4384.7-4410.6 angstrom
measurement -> 1.0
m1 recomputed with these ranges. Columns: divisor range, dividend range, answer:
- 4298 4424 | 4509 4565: 1.06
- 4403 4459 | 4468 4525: 1.03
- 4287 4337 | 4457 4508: 1.12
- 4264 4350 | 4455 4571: 1.07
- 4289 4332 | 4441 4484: 1.10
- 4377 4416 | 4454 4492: 1.04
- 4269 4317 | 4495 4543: 1.11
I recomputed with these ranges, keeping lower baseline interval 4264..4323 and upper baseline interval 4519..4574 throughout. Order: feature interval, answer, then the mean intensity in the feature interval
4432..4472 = -0.8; 15.1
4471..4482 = -0.5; 15.4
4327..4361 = -1.2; 15.5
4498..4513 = -0.9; 15.6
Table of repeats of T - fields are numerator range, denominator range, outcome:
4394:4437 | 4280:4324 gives 1.01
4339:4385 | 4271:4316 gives 1.04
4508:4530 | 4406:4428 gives 1.01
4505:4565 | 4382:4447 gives 0.99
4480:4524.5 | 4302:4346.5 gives 0.98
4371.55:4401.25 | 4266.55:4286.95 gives 0.96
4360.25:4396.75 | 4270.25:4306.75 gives 0.99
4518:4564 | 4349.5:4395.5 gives 0.98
